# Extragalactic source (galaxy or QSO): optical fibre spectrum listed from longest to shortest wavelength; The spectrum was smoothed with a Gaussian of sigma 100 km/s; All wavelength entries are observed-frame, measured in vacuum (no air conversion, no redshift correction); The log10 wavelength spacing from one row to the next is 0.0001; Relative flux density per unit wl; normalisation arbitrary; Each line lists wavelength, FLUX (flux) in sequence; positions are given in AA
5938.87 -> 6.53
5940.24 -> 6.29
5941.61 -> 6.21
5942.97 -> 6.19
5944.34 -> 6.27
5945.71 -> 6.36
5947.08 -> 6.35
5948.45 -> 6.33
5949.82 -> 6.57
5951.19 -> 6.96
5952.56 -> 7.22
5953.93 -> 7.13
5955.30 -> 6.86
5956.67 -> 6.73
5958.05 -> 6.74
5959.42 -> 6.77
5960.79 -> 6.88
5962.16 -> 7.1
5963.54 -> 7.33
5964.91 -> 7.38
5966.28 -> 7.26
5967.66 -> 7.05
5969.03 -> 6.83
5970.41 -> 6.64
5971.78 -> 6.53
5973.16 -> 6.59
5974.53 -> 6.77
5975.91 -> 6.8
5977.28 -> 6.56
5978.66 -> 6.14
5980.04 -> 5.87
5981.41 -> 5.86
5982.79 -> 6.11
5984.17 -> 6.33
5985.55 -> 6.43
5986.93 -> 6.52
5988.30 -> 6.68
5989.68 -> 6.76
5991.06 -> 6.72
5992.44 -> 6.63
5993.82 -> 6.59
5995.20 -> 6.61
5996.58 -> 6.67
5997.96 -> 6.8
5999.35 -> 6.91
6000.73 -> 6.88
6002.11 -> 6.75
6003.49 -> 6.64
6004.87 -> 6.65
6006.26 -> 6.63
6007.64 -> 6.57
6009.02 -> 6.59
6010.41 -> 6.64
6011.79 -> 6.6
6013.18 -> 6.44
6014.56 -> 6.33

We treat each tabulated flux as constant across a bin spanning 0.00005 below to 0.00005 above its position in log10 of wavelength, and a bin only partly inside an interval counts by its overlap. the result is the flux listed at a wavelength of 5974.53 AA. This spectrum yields 6.77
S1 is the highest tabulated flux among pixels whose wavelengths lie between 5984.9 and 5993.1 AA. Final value 6.76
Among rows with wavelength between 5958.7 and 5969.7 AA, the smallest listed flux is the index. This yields 6.77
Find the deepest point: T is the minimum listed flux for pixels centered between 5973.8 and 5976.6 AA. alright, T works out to 6.77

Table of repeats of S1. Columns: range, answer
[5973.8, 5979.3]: 6.8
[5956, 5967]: 7.38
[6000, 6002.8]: 6.88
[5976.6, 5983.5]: 6.56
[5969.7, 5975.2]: 6.77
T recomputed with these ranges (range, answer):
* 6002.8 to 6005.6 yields 6.64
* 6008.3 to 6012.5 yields 6.59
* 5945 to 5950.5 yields 6.33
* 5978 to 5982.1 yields 5.86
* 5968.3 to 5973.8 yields 6.53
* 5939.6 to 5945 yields 6.19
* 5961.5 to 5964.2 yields 7.1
